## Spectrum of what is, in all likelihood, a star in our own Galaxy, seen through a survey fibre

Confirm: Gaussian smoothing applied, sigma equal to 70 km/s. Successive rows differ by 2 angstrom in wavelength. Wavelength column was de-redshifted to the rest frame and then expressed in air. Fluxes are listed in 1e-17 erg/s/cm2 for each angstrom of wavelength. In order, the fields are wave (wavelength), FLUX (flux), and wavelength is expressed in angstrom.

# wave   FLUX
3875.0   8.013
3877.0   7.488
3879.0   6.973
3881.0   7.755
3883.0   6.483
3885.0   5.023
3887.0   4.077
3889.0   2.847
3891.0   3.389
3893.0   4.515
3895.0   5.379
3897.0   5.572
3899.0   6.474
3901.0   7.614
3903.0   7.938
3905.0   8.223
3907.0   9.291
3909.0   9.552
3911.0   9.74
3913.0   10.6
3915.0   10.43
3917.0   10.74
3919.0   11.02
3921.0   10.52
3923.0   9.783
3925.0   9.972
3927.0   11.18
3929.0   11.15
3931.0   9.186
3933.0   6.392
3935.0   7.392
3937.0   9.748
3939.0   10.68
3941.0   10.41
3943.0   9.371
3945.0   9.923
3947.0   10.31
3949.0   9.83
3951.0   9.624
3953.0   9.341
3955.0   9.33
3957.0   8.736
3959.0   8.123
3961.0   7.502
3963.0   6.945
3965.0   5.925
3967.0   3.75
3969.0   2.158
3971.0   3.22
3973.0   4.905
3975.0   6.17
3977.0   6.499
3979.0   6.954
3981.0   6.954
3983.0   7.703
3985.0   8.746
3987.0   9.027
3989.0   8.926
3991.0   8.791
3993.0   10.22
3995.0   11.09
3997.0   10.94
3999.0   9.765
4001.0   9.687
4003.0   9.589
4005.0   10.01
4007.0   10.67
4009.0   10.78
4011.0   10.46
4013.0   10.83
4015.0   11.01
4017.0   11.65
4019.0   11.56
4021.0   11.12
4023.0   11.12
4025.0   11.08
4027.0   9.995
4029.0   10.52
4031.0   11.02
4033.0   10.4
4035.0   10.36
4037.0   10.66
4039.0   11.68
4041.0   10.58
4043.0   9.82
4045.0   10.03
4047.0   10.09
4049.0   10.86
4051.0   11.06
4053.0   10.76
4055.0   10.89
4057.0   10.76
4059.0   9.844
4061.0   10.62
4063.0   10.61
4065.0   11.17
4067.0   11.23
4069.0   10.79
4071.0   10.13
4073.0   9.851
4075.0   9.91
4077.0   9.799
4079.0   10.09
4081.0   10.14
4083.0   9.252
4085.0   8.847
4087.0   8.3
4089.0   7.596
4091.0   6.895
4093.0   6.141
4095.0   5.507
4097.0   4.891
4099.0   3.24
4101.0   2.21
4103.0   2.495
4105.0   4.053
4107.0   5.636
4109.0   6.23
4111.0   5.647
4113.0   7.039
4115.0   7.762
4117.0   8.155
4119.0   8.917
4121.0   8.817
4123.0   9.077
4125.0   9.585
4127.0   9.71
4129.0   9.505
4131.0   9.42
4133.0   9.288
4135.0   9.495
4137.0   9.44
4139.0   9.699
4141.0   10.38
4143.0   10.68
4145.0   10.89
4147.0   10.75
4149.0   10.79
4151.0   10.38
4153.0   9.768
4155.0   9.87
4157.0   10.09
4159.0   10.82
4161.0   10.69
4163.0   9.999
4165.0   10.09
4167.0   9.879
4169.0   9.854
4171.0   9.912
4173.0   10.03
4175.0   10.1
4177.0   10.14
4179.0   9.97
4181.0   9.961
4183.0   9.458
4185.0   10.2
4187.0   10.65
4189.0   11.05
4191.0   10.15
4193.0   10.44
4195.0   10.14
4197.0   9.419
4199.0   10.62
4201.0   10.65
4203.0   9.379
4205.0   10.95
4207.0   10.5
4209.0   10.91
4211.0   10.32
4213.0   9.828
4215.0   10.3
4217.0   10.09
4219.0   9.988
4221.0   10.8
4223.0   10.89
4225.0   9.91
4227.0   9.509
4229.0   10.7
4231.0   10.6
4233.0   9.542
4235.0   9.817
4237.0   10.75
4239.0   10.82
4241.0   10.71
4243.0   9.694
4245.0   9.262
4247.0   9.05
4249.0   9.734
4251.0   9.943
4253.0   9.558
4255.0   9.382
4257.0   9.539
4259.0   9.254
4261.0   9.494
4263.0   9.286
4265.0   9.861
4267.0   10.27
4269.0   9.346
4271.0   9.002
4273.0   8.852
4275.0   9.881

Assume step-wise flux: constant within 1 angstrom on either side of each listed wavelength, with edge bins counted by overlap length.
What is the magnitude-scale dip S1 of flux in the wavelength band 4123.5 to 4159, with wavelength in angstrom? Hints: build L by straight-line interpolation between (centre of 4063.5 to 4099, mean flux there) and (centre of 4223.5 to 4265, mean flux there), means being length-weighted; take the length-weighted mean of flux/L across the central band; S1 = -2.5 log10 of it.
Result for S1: -0.098 mag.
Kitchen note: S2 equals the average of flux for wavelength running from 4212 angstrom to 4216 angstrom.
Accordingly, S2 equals 10.1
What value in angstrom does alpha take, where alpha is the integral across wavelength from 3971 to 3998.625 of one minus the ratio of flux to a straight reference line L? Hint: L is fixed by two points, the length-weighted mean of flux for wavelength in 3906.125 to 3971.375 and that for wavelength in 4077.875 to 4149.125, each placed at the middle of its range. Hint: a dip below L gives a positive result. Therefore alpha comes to 1.8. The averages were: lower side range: 8.9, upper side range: 7.93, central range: 8.08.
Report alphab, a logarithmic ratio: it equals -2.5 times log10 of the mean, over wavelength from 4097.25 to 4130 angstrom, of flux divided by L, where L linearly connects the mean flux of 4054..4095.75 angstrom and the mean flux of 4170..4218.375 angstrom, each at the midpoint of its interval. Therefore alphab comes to 0.40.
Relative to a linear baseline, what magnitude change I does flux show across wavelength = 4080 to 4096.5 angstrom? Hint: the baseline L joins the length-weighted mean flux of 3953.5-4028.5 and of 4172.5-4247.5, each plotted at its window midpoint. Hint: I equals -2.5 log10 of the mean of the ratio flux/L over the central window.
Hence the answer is 0.21 mag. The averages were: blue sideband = 8.72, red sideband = 10.2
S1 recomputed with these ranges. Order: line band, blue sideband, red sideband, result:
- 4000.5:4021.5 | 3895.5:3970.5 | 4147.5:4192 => -0.16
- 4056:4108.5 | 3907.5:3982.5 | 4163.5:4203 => 0.17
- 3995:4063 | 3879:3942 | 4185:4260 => -0.19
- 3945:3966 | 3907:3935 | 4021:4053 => 0.17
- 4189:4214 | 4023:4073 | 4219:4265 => -0.03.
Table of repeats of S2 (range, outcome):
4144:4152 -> 10.7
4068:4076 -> 10.2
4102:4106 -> 3.27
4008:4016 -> 10.8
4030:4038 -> 10.6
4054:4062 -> 10.5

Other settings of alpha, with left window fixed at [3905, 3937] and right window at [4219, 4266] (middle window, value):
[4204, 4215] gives -0.6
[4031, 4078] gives -3.4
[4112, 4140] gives 2.5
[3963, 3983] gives 9.0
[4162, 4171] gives -0.1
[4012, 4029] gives -2.1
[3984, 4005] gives 0.2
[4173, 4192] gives -0.6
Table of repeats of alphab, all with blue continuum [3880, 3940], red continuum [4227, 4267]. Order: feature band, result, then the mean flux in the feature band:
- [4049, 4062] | -0.204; 10.7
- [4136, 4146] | -0.103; 10.2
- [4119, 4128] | -0.006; 9.26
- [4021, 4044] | -0.219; 10.7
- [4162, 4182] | -0.060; 9.99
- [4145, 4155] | -0.118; 10.4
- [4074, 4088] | -0.059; 9.48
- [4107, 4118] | 0.314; 6.85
